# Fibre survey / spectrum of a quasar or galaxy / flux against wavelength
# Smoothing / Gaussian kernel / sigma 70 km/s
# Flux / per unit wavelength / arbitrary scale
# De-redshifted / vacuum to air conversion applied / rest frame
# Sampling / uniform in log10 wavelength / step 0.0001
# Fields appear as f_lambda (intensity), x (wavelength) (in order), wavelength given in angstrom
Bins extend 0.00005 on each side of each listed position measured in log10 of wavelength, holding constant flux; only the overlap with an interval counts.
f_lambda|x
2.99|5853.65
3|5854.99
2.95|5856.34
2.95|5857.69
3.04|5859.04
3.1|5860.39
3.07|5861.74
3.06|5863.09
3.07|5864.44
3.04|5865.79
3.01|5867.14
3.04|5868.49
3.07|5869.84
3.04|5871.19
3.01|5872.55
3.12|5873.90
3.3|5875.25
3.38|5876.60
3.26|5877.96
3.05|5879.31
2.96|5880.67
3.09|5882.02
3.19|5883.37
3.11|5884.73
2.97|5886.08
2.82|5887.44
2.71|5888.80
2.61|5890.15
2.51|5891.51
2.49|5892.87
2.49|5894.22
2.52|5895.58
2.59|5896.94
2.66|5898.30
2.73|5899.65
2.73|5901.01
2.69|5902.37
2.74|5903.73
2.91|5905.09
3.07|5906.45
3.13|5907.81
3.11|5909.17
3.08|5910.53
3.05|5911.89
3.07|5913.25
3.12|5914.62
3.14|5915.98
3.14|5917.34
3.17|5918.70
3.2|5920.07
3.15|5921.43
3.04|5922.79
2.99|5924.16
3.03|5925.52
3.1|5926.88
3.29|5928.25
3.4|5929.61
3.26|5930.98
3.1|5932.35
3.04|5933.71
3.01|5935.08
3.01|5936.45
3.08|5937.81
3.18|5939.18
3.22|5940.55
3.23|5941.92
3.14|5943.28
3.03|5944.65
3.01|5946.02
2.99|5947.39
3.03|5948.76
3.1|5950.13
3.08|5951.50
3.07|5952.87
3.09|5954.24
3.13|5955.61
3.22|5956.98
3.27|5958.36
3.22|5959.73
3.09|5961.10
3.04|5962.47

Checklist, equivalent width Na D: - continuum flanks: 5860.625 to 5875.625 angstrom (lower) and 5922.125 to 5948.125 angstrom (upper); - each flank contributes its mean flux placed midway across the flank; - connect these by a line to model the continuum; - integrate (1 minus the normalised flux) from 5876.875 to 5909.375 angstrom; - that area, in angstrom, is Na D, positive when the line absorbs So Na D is 2.6 angstrom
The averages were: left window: 3.07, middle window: 2.84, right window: 3.11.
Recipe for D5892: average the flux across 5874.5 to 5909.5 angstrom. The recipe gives 2.88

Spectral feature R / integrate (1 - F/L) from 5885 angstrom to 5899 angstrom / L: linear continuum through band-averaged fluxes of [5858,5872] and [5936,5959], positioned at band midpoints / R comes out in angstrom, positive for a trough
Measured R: 1.91 angstrom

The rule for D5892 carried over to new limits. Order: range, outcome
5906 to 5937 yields 3.12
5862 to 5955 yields 3.01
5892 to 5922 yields 2.91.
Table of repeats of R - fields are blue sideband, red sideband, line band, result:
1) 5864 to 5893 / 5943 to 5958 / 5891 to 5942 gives 1.00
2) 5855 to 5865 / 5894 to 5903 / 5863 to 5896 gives -1.45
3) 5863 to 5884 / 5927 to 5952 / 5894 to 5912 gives 1.68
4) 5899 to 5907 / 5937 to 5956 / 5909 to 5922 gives -1.05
